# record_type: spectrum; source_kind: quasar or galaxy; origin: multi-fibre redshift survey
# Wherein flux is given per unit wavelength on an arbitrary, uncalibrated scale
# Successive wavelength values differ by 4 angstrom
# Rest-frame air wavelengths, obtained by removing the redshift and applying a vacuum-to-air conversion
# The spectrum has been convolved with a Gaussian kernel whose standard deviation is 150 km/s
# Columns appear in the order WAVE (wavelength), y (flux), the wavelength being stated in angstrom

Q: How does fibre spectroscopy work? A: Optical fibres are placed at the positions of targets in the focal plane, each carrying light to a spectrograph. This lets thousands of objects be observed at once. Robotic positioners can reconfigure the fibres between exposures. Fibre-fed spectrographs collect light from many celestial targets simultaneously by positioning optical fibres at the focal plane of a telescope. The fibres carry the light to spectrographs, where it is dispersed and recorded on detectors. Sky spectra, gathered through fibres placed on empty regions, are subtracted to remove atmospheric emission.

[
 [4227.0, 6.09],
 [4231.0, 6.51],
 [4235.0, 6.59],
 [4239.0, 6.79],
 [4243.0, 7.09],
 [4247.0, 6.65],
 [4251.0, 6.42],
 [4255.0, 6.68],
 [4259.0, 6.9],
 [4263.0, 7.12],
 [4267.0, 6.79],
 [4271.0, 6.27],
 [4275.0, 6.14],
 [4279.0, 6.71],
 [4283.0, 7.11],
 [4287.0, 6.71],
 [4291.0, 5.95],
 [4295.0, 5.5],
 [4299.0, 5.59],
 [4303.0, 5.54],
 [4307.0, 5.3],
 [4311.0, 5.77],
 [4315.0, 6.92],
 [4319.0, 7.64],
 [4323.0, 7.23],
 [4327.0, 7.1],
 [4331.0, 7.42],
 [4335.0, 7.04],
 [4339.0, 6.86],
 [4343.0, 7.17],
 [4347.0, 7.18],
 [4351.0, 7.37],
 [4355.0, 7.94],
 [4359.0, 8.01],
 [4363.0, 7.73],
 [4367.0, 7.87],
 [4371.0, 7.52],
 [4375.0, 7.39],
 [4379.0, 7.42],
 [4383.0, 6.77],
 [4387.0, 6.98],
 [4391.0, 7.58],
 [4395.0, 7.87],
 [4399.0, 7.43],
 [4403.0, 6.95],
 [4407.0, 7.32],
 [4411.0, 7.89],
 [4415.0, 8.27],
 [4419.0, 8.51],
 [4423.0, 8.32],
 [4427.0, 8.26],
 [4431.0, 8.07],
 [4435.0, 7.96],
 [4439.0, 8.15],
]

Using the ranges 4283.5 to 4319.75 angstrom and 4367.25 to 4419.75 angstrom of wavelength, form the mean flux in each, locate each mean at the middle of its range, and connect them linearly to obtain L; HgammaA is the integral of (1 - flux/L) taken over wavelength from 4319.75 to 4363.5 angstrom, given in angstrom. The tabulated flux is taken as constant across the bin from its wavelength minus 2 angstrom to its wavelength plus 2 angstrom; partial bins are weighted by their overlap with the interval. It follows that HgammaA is -4.2 angstrom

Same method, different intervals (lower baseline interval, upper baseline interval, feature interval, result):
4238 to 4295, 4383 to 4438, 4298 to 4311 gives 2.7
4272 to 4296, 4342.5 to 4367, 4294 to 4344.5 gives 3.3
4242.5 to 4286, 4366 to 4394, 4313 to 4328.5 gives -0.4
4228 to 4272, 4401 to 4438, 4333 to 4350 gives 0.7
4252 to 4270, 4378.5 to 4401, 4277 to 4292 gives 0.5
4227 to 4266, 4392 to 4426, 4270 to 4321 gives 5.8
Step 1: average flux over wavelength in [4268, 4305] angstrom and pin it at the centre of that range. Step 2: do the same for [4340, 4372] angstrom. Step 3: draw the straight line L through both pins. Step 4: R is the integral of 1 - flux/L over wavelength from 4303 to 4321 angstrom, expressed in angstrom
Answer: 1.1 angstrom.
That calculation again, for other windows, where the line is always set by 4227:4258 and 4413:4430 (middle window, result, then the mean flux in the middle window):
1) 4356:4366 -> -0.2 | 7.88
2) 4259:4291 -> 1.3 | 6.66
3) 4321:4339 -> 0.7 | 7.16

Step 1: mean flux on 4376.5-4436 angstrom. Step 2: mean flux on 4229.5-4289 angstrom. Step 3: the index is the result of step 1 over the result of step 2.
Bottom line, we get 1.1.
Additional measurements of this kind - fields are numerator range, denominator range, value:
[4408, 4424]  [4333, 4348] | 1.16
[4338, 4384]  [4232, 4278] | 1.12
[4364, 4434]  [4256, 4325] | 1.19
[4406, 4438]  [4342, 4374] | 1.07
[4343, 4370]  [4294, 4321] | 1.26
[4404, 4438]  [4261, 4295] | 1.23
